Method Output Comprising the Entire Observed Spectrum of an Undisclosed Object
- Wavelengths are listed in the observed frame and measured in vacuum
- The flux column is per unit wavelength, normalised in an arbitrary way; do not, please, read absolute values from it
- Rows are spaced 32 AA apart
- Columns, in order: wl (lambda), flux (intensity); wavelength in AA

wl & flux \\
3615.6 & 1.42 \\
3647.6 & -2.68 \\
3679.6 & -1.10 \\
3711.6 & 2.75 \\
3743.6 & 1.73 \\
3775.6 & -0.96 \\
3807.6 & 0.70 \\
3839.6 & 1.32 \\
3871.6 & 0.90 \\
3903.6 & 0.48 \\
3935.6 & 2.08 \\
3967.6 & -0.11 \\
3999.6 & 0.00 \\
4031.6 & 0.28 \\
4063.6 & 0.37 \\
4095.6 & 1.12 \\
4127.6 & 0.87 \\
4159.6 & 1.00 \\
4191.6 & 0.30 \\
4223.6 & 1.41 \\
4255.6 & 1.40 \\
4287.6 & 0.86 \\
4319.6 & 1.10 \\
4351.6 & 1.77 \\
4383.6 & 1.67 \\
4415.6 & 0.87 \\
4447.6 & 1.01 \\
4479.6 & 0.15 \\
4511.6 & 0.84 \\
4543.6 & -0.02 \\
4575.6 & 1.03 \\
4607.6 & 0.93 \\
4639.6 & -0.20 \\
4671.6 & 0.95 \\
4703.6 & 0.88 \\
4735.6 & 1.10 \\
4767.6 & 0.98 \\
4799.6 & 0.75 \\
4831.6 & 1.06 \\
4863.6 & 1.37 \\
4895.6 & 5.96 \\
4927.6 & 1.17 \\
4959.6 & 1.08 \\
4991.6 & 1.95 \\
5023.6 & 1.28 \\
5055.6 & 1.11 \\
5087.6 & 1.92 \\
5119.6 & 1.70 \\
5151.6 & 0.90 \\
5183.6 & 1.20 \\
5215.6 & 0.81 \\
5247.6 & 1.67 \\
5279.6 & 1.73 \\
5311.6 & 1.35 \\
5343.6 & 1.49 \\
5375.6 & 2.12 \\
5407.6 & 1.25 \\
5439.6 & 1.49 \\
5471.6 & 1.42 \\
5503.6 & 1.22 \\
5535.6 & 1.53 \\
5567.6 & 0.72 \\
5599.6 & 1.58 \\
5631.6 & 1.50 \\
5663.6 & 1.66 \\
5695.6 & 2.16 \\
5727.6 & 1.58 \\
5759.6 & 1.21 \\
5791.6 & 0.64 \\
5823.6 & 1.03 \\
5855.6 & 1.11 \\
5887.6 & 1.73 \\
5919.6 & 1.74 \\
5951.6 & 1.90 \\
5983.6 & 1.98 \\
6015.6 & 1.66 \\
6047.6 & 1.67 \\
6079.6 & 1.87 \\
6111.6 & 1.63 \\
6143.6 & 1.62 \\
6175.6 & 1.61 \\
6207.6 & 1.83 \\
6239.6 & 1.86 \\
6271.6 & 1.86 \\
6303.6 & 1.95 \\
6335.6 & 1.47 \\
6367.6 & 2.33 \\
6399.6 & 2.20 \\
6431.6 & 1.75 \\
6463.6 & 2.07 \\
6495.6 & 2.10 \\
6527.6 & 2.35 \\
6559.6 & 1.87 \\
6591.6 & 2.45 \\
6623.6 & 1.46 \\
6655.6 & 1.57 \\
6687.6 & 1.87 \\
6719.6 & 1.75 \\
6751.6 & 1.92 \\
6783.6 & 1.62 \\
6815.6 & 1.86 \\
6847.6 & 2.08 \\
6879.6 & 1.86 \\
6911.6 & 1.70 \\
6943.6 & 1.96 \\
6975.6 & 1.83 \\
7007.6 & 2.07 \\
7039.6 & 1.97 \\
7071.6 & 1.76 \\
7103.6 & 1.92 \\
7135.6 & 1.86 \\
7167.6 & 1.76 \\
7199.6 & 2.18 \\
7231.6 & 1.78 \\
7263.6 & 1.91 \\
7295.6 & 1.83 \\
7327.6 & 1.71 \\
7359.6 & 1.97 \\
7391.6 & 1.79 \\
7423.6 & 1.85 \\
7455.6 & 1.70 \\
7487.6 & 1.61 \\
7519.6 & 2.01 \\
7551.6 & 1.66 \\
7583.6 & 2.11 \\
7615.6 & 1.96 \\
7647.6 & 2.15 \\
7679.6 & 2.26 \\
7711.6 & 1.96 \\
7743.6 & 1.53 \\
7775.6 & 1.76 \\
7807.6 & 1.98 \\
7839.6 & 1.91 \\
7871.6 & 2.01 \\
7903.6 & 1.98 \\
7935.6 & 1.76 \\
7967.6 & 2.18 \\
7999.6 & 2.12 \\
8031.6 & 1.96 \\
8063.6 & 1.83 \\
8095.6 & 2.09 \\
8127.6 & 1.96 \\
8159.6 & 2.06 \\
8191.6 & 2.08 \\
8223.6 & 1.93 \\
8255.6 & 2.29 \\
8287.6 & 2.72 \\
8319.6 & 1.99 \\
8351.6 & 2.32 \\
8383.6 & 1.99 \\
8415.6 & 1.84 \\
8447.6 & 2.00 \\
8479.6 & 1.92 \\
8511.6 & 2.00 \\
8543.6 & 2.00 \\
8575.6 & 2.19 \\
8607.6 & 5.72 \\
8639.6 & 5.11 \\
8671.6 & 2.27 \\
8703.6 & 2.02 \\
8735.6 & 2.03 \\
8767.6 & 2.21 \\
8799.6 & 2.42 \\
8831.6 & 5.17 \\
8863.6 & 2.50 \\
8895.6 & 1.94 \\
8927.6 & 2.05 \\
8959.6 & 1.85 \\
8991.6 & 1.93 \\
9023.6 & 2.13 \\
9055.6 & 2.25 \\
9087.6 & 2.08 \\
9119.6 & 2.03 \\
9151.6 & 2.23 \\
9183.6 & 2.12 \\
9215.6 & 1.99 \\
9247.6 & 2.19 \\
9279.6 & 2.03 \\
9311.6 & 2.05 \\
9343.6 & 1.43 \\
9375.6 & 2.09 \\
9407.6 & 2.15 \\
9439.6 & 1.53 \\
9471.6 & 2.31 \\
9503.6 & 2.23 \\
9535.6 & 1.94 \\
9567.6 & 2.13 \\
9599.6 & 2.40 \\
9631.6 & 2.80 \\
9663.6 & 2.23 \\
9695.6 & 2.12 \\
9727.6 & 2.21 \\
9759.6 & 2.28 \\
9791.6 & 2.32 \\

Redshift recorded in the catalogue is 0.31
